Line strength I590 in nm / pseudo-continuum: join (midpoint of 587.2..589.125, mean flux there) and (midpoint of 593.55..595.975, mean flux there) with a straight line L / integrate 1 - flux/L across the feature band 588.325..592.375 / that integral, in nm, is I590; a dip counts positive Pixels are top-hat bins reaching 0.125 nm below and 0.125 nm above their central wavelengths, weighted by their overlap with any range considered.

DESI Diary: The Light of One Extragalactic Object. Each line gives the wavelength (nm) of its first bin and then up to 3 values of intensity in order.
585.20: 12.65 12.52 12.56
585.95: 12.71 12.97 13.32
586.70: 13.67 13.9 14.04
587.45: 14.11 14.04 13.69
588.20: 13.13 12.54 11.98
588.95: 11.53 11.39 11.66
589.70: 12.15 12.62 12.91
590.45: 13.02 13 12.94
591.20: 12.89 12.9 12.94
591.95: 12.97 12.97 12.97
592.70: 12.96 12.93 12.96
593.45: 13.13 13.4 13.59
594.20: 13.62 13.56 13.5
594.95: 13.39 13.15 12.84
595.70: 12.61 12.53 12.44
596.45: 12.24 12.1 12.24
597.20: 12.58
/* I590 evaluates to 0.18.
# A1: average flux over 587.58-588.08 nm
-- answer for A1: 13.9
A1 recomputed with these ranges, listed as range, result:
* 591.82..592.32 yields 13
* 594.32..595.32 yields 13.4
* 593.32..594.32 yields 13.4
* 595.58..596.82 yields 12.4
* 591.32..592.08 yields 12.9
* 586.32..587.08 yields 13.6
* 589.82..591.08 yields 12.9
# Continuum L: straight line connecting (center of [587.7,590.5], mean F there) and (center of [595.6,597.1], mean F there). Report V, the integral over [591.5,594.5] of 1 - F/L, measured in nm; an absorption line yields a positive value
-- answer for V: -0.18 nm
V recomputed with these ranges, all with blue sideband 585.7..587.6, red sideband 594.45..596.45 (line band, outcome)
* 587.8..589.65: 0.15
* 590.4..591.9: 0.03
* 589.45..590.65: 0.06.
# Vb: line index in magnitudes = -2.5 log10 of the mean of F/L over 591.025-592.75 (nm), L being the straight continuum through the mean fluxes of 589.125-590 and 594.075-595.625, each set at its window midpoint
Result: -0.03 mag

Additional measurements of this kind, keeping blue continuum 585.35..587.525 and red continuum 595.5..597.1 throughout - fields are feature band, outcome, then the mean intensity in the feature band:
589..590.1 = 0.09 mag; 11.9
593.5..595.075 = -0.08 mag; 13.5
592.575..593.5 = -0.03 mag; 13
